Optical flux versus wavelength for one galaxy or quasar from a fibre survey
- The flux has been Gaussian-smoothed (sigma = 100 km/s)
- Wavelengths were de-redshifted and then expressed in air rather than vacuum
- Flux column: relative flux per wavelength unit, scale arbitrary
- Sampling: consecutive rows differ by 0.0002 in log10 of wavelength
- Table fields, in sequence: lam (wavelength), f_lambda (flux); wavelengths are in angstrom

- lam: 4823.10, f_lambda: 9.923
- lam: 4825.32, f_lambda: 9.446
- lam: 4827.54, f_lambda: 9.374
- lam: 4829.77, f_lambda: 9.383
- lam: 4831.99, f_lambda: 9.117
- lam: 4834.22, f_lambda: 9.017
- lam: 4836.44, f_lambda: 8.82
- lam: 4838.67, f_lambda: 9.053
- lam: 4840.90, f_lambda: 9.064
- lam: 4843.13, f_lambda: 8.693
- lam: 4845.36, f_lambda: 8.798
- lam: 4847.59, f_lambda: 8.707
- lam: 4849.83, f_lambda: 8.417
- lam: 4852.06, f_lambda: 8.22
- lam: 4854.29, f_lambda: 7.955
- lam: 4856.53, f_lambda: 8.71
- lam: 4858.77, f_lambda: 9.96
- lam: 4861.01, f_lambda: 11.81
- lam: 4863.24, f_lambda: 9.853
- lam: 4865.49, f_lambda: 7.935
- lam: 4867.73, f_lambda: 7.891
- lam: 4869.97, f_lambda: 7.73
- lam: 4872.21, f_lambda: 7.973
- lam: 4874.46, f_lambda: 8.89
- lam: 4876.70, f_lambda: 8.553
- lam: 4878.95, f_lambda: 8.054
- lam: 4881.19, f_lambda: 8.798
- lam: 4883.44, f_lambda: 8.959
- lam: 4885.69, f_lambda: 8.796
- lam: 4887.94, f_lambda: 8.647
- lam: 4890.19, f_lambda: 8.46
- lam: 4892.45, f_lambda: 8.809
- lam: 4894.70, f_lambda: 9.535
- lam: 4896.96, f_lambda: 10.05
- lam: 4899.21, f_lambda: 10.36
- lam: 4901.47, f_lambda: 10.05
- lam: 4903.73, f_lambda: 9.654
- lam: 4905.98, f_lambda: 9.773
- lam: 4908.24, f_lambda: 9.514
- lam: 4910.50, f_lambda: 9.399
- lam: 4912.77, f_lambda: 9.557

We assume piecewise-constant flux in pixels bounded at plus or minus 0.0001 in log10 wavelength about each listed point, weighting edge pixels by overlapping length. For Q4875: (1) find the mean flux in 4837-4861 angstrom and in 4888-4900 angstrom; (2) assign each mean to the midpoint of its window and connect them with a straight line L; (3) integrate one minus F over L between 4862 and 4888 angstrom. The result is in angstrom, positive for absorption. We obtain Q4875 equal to 1.8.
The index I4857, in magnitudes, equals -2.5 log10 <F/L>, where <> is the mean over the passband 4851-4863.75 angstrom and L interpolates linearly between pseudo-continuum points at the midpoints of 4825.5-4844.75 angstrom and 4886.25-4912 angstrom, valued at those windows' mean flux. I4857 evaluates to -0.02 mag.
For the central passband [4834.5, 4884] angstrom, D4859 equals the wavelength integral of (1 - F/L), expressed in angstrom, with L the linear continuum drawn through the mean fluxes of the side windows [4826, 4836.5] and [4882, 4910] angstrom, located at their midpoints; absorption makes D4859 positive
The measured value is 2.7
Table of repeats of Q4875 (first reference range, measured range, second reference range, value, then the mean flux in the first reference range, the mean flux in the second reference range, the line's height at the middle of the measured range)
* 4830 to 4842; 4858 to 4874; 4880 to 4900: 0.2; 9.04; 9.13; 9.09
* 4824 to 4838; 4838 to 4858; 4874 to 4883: 0.8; 9.2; 8.59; 8.98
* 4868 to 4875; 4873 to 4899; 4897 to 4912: -0.2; 8.1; 9.81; 8.85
